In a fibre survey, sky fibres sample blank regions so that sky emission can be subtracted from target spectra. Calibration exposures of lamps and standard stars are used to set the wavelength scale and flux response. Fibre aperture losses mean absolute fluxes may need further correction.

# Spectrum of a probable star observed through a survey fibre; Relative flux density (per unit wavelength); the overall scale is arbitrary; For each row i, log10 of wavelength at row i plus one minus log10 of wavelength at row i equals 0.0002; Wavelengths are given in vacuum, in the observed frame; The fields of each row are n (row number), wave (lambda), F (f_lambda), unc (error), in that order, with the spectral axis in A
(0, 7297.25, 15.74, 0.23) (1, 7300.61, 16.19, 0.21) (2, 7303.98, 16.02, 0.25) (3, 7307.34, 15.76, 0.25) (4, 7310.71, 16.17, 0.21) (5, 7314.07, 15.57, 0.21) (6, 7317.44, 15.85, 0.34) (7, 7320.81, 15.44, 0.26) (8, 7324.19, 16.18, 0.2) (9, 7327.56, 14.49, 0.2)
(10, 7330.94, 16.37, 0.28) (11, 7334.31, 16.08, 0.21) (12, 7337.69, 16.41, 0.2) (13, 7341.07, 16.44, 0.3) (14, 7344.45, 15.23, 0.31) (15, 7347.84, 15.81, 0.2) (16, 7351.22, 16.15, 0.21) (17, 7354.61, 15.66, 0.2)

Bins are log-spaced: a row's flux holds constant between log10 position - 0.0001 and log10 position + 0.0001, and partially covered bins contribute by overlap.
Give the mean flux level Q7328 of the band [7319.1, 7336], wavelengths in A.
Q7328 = 15.7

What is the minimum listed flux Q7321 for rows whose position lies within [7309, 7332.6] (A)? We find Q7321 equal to 14.49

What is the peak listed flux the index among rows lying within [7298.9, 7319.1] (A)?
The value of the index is 16.19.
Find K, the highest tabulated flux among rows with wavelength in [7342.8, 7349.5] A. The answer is 15.81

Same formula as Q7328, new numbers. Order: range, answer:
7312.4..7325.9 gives 15.8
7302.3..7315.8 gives 15.9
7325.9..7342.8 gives 16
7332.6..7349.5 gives 16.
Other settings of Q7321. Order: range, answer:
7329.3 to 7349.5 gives 15.23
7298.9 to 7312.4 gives 15.76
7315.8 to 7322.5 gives 15.44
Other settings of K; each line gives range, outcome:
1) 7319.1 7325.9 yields 16.18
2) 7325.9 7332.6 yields 16.37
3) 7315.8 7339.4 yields 16.41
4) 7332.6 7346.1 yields 16.44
